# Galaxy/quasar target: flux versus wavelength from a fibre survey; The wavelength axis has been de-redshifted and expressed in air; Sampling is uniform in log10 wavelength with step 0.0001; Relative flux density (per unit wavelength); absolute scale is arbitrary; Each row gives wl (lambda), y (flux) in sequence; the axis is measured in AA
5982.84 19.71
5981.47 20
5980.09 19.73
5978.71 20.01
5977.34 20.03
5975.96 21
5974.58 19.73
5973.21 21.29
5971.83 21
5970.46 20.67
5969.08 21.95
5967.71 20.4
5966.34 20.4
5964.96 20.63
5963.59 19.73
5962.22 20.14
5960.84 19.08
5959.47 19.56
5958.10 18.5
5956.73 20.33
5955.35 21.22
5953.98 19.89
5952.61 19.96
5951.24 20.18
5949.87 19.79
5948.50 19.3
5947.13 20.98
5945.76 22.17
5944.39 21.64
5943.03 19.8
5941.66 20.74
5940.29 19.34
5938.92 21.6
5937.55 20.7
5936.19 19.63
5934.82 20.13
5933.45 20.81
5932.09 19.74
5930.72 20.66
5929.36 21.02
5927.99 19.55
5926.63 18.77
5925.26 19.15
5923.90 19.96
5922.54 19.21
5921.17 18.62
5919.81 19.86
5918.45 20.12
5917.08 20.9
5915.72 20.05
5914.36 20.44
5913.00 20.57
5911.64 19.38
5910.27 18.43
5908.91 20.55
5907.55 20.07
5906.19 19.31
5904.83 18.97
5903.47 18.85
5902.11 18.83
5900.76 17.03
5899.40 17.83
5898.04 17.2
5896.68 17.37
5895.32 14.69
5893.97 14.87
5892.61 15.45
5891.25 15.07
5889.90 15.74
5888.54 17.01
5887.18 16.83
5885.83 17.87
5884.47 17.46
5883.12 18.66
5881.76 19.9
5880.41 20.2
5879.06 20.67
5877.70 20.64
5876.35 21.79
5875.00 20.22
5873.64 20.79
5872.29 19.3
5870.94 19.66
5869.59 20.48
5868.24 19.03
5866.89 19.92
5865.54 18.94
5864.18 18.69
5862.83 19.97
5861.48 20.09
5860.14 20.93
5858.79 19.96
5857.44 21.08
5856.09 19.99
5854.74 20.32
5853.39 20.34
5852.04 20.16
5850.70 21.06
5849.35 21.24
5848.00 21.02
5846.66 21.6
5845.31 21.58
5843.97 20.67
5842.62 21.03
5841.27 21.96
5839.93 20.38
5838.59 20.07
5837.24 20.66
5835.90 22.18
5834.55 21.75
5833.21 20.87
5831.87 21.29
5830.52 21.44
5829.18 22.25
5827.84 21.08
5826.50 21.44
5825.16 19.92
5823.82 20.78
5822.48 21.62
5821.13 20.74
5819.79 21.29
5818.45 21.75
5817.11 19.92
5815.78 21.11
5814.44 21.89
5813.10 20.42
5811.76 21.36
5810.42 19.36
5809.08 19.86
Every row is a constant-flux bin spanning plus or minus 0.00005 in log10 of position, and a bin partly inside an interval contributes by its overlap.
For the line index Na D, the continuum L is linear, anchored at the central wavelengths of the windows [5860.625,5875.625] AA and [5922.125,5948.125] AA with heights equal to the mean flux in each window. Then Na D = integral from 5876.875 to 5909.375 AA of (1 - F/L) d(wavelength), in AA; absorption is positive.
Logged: 3.2 AA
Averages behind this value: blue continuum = 19.8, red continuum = 20.3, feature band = 18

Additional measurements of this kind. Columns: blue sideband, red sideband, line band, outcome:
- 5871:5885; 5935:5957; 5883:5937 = 4.1 AA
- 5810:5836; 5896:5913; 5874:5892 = 0.7 AA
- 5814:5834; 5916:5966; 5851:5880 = 0.9 AA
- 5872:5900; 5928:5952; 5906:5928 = -0.3 AA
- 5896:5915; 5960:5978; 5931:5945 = -0.5 AA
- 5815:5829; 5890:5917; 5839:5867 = -0.8 AA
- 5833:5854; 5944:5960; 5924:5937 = 0.3 AA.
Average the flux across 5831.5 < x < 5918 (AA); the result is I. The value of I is 19.5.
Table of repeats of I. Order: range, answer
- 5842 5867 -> 20.5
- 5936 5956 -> 20.5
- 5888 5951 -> 19.2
